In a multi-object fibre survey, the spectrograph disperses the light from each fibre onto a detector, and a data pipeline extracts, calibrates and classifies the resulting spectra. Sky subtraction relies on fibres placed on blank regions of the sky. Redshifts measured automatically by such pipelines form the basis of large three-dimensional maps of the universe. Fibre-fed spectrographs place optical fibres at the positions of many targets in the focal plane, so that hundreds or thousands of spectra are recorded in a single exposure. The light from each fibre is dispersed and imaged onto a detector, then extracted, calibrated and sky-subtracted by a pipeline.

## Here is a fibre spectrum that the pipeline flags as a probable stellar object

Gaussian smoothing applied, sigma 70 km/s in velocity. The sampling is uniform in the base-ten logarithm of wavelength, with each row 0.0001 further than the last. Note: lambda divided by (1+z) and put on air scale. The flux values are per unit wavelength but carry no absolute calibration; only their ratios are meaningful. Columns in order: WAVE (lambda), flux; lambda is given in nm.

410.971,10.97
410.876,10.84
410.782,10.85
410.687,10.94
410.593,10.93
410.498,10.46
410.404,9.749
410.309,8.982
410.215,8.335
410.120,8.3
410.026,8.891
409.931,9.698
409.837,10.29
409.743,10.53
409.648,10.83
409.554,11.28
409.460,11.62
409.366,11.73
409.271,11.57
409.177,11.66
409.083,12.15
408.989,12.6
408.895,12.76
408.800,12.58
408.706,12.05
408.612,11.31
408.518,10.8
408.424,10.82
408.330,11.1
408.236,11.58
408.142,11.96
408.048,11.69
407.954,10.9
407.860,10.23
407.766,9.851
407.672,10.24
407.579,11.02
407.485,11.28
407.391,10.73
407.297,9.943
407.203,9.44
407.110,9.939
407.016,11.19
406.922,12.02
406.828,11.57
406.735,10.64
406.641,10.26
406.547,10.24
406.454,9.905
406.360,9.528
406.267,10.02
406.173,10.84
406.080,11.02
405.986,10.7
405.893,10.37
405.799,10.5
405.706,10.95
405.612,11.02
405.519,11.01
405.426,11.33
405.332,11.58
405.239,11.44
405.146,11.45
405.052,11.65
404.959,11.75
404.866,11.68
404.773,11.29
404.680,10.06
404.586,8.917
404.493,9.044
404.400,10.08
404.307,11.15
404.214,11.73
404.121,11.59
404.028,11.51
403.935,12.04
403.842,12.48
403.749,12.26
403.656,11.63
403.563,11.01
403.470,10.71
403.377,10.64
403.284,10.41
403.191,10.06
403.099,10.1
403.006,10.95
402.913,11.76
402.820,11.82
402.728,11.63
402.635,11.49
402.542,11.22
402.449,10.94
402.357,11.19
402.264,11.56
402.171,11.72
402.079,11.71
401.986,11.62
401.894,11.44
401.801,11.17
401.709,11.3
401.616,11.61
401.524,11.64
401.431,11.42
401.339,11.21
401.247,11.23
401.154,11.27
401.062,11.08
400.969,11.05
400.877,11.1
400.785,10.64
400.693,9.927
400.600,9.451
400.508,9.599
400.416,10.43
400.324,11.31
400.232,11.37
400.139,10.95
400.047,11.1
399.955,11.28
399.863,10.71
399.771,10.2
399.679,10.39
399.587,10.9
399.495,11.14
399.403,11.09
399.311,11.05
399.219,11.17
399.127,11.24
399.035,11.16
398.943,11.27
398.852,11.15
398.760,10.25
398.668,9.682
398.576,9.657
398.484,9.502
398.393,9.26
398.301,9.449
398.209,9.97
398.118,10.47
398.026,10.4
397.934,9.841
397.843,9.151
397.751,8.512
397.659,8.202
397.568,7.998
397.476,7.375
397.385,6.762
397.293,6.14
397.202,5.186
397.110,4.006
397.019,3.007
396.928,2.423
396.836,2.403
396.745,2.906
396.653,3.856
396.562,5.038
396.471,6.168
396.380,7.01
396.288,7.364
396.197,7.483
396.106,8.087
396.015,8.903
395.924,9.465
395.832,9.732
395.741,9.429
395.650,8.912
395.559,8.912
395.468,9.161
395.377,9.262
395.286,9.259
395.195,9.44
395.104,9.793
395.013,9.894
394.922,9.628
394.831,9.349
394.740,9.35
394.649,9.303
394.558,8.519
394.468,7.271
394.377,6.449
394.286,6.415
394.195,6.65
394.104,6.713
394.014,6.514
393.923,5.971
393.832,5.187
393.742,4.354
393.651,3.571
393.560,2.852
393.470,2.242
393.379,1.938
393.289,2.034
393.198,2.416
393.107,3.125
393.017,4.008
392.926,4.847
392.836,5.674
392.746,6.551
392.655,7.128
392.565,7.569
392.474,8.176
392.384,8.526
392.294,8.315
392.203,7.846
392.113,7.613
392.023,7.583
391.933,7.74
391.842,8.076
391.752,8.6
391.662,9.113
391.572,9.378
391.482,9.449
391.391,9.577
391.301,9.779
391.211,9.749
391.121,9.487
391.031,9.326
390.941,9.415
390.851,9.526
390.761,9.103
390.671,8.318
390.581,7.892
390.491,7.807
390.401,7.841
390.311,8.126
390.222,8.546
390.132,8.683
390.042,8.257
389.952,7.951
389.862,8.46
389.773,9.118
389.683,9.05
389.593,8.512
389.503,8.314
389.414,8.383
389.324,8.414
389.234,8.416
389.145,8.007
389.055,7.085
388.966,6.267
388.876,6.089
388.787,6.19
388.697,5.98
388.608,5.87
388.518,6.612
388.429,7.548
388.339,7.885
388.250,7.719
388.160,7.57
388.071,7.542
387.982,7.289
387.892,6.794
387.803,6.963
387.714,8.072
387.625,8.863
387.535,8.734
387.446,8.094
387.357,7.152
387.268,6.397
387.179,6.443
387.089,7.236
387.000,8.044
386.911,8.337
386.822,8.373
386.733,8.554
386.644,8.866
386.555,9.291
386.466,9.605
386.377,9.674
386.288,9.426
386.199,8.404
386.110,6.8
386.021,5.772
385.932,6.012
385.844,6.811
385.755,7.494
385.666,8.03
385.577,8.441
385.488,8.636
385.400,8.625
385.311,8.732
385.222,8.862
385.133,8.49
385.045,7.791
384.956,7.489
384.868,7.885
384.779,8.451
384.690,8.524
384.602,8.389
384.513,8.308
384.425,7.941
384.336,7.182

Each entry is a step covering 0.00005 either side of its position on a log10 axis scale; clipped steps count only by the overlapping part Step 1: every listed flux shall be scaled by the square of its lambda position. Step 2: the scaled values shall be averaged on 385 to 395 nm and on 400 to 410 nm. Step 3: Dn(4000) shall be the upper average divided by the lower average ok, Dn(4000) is 1.58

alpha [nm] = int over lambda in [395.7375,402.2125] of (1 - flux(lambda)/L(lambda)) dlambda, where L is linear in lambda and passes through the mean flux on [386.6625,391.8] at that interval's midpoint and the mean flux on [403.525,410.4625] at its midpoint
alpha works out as 0.22 nm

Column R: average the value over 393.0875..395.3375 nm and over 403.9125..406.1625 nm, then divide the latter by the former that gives 1.72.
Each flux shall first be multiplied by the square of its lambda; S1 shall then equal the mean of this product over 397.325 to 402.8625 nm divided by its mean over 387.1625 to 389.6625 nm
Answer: 1.51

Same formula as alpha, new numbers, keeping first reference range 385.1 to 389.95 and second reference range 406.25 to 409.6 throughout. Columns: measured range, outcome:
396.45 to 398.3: 0.560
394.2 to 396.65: 0.199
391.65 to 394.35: 0.870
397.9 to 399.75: -0.159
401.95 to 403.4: -0.134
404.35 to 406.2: -0.032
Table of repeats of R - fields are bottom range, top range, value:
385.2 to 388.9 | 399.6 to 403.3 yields 1.43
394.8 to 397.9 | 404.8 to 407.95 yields 1.46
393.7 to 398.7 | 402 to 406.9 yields 1.44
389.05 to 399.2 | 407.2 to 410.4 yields 1.40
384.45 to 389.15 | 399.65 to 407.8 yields 1.41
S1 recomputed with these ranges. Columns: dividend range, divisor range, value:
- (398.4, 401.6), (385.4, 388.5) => 1.47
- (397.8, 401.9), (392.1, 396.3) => 1.56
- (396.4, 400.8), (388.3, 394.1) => 1.28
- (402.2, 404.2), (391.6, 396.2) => 1.65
